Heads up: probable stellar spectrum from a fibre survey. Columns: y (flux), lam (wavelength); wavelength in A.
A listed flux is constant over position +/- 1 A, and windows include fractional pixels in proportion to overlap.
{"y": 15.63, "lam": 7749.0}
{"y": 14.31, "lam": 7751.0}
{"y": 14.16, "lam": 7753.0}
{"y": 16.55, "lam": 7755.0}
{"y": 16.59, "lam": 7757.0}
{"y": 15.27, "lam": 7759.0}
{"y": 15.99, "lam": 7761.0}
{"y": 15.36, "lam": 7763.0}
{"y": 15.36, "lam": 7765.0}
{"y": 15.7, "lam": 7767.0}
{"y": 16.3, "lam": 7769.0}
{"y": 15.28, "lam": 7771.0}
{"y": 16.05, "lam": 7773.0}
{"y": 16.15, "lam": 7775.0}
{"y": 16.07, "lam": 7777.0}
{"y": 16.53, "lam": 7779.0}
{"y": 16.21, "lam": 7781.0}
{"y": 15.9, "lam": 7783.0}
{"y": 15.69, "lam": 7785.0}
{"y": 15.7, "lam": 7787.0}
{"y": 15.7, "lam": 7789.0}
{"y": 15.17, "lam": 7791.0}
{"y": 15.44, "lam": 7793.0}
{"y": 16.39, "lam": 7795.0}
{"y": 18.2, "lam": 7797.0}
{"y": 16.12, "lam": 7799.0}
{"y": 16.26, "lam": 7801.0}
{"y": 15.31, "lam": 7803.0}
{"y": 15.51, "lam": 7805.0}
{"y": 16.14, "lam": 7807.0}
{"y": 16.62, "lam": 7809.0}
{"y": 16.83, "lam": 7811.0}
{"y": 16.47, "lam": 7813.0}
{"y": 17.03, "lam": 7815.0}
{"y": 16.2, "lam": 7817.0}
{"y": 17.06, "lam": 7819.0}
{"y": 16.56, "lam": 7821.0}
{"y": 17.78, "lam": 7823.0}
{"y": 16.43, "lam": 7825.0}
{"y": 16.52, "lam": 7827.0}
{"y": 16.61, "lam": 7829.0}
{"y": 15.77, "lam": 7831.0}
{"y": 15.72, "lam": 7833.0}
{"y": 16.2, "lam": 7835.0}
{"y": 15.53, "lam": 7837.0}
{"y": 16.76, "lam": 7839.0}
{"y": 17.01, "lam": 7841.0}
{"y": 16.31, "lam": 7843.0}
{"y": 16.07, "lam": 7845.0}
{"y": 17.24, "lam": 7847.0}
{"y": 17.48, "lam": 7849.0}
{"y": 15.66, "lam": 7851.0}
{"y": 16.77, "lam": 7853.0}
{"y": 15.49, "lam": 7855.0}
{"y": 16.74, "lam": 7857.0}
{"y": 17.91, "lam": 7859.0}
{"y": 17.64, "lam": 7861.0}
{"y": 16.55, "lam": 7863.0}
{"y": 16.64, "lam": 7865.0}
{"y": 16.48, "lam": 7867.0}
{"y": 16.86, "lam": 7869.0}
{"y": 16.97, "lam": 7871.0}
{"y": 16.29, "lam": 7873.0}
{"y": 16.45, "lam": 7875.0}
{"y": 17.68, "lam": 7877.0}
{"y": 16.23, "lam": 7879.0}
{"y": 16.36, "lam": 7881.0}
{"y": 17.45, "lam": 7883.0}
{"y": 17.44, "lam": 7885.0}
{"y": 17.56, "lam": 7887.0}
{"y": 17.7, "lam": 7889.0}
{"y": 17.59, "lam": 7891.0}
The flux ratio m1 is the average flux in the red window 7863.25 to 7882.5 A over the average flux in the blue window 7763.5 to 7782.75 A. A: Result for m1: 1.0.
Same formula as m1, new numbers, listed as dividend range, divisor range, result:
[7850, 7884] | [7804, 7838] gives 1.02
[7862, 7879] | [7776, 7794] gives 1.06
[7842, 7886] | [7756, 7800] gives 1.05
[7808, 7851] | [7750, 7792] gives 1.05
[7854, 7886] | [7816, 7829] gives 1.00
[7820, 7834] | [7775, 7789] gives 1.03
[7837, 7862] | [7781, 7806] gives 1.05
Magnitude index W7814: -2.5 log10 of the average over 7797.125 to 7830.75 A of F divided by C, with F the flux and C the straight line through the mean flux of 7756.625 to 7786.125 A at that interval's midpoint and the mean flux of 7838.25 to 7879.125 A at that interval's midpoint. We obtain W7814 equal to -0.01 mag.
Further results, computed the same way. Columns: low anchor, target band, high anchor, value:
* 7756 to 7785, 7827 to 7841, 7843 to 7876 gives 0.02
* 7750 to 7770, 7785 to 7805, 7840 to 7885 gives 0.00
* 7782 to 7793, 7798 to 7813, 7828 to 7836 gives -0.02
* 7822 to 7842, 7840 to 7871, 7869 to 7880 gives -0.01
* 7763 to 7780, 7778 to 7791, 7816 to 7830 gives 0.01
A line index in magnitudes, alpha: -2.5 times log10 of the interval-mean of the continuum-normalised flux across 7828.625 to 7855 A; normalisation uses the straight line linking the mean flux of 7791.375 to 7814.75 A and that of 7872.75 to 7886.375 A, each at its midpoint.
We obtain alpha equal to 0.02 mag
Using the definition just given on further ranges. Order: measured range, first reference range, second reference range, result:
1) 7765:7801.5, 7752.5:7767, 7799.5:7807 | -0.020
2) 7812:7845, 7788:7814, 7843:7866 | -0.002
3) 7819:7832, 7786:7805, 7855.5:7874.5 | -0.018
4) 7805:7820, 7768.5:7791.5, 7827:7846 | -0.030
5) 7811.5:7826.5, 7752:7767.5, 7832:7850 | -0.035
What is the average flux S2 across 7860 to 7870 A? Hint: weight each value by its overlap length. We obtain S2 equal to 16.8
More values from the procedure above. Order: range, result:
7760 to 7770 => 15.7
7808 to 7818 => 16.6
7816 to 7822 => 16.6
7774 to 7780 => 16.2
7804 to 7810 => 16.1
